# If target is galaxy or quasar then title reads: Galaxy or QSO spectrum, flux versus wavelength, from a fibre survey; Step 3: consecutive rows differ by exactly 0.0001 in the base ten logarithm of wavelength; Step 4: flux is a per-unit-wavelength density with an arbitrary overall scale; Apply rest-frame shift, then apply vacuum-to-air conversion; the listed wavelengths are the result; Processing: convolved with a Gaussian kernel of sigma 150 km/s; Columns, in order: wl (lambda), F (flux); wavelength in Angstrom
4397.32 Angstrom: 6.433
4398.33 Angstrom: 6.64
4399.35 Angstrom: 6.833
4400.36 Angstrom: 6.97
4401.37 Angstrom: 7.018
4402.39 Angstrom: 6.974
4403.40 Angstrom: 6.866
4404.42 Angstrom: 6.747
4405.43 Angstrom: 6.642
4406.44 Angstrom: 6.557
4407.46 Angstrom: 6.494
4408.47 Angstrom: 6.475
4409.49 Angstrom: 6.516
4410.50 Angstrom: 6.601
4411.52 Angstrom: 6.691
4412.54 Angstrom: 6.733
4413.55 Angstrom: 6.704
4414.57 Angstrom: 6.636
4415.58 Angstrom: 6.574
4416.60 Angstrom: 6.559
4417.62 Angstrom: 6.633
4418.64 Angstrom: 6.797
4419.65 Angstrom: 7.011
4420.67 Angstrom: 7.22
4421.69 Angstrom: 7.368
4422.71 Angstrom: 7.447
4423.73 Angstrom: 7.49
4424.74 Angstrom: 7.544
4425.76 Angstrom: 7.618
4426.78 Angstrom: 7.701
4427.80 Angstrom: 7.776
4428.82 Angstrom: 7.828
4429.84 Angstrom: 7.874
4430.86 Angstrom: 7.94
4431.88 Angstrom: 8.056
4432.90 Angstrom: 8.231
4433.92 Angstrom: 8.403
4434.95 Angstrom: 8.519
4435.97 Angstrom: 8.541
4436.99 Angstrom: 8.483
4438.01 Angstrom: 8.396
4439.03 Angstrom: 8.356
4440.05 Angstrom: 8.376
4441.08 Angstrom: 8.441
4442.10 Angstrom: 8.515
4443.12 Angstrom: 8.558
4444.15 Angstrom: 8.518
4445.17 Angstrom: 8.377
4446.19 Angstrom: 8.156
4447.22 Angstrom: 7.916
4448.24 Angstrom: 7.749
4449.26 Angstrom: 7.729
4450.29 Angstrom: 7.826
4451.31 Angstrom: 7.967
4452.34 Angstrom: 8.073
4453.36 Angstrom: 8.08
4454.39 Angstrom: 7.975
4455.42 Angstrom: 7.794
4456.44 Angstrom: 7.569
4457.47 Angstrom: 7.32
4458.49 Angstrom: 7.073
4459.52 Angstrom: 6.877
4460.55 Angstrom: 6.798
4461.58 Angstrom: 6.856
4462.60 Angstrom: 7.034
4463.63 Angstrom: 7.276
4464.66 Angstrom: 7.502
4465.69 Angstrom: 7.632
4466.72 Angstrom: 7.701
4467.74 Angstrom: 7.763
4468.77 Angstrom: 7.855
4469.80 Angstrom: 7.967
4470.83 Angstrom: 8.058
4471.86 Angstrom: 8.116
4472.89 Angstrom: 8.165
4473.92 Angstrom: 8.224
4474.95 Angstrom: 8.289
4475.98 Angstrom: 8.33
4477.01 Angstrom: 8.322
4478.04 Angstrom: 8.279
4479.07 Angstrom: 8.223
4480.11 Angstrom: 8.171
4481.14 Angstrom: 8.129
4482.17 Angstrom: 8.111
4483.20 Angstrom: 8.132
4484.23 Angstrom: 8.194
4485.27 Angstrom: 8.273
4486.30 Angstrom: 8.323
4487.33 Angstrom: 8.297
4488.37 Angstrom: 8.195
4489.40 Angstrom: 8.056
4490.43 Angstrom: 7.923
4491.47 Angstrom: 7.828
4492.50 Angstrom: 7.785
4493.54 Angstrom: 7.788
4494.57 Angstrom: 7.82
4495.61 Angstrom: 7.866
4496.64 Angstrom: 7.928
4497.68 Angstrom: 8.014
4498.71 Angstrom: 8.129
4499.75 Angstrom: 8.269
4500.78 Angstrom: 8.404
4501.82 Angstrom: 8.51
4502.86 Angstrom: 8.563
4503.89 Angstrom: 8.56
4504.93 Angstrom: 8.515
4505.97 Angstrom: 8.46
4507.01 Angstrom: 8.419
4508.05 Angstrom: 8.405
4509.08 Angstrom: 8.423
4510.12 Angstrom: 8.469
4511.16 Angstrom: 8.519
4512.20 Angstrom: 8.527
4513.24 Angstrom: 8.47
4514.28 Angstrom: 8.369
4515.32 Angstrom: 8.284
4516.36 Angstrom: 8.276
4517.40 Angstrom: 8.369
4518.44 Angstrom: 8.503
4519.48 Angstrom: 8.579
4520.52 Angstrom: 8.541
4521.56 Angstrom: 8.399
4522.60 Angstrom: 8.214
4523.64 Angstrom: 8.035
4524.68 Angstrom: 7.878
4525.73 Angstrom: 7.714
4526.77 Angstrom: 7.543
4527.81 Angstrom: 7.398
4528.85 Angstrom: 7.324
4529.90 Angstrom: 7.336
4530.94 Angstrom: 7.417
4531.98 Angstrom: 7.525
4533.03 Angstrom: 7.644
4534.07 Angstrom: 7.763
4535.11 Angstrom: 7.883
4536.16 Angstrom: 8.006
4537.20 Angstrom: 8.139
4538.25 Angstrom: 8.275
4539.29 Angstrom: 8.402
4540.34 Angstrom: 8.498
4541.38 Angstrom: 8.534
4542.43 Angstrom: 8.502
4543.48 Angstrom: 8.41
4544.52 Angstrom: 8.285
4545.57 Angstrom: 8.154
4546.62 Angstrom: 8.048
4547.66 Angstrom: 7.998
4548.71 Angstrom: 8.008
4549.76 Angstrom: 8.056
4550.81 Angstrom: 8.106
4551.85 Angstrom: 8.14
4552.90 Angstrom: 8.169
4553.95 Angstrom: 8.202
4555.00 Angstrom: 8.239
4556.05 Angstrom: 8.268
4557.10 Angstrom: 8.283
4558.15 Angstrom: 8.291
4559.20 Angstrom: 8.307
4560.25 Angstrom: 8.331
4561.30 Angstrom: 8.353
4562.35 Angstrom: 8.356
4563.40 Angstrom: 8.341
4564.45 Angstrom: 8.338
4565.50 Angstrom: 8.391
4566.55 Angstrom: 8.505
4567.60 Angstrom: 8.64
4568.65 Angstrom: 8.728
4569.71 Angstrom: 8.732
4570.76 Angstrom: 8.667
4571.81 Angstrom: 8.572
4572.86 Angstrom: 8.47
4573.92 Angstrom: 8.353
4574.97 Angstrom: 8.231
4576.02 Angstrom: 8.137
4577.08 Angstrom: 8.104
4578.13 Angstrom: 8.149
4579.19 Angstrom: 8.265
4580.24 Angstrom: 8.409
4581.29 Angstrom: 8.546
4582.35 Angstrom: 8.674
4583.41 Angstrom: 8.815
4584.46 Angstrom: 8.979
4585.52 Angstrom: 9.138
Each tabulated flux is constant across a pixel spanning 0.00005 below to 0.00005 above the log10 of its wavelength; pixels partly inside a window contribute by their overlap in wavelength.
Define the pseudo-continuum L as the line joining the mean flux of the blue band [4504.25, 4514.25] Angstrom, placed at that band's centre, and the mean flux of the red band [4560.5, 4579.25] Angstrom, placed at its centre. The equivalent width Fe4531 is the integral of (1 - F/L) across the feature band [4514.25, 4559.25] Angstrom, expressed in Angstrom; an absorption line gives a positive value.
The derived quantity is 1.83 Angstrom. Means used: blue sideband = 8.46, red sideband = 8.41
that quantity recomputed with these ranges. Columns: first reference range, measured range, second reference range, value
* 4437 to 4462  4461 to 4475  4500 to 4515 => 0.6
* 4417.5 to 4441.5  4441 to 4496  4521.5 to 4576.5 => 0.2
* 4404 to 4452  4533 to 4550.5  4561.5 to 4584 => 0.2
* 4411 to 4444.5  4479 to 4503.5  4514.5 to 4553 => -0.7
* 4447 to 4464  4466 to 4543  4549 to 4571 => -2.3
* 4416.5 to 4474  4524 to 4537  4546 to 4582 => 0.8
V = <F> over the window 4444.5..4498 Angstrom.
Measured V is 7.88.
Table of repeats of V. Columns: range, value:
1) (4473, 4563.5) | 8.17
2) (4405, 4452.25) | 7.58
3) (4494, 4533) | 8.15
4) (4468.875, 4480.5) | 8.18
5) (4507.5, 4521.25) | 8.44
